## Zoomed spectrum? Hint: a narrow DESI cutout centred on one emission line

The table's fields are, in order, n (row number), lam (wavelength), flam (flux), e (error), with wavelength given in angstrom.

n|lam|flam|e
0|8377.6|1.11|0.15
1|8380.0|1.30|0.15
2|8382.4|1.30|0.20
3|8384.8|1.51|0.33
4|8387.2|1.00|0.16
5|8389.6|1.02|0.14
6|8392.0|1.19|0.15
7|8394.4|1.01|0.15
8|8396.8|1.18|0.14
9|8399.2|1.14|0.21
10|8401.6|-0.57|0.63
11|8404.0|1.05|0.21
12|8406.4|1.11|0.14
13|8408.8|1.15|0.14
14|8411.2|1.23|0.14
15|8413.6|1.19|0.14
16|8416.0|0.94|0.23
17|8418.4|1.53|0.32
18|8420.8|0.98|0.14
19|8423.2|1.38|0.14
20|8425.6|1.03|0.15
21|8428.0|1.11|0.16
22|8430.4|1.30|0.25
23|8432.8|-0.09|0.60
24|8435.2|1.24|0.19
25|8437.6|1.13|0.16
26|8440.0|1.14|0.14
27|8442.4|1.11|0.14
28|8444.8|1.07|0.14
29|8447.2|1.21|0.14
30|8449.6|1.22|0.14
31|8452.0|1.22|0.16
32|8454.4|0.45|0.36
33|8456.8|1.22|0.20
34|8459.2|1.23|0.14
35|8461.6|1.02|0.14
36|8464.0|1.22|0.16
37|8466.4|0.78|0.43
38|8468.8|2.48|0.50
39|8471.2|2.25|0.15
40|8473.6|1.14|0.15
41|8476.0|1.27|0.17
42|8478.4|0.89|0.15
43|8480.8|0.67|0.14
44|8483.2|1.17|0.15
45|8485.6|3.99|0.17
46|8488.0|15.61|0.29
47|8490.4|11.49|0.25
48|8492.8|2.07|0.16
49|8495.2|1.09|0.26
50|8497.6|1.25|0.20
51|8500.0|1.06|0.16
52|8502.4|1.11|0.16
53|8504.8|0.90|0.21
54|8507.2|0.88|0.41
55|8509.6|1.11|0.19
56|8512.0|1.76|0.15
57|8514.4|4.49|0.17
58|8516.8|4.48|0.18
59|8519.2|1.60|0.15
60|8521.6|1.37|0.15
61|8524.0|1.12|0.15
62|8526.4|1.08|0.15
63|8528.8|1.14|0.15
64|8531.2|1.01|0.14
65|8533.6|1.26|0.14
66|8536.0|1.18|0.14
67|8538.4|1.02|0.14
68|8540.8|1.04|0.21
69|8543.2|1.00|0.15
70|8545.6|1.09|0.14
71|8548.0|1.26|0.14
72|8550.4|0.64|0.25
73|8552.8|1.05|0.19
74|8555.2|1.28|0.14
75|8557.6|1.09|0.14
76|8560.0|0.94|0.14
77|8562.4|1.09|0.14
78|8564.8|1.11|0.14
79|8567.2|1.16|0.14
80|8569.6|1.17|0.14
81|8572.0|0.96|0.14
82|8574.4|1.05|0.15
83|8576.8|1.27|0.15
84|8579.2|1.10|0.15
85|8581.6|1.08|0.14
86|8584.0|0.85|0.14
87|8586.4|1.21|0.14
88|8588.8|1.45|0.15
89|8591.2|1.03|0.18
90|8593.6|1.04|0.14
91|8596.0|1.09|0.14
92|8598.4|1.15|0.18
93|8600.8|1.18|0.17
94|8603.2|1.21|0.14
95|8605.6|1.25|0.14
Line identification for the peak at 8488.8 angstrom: H-alpha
